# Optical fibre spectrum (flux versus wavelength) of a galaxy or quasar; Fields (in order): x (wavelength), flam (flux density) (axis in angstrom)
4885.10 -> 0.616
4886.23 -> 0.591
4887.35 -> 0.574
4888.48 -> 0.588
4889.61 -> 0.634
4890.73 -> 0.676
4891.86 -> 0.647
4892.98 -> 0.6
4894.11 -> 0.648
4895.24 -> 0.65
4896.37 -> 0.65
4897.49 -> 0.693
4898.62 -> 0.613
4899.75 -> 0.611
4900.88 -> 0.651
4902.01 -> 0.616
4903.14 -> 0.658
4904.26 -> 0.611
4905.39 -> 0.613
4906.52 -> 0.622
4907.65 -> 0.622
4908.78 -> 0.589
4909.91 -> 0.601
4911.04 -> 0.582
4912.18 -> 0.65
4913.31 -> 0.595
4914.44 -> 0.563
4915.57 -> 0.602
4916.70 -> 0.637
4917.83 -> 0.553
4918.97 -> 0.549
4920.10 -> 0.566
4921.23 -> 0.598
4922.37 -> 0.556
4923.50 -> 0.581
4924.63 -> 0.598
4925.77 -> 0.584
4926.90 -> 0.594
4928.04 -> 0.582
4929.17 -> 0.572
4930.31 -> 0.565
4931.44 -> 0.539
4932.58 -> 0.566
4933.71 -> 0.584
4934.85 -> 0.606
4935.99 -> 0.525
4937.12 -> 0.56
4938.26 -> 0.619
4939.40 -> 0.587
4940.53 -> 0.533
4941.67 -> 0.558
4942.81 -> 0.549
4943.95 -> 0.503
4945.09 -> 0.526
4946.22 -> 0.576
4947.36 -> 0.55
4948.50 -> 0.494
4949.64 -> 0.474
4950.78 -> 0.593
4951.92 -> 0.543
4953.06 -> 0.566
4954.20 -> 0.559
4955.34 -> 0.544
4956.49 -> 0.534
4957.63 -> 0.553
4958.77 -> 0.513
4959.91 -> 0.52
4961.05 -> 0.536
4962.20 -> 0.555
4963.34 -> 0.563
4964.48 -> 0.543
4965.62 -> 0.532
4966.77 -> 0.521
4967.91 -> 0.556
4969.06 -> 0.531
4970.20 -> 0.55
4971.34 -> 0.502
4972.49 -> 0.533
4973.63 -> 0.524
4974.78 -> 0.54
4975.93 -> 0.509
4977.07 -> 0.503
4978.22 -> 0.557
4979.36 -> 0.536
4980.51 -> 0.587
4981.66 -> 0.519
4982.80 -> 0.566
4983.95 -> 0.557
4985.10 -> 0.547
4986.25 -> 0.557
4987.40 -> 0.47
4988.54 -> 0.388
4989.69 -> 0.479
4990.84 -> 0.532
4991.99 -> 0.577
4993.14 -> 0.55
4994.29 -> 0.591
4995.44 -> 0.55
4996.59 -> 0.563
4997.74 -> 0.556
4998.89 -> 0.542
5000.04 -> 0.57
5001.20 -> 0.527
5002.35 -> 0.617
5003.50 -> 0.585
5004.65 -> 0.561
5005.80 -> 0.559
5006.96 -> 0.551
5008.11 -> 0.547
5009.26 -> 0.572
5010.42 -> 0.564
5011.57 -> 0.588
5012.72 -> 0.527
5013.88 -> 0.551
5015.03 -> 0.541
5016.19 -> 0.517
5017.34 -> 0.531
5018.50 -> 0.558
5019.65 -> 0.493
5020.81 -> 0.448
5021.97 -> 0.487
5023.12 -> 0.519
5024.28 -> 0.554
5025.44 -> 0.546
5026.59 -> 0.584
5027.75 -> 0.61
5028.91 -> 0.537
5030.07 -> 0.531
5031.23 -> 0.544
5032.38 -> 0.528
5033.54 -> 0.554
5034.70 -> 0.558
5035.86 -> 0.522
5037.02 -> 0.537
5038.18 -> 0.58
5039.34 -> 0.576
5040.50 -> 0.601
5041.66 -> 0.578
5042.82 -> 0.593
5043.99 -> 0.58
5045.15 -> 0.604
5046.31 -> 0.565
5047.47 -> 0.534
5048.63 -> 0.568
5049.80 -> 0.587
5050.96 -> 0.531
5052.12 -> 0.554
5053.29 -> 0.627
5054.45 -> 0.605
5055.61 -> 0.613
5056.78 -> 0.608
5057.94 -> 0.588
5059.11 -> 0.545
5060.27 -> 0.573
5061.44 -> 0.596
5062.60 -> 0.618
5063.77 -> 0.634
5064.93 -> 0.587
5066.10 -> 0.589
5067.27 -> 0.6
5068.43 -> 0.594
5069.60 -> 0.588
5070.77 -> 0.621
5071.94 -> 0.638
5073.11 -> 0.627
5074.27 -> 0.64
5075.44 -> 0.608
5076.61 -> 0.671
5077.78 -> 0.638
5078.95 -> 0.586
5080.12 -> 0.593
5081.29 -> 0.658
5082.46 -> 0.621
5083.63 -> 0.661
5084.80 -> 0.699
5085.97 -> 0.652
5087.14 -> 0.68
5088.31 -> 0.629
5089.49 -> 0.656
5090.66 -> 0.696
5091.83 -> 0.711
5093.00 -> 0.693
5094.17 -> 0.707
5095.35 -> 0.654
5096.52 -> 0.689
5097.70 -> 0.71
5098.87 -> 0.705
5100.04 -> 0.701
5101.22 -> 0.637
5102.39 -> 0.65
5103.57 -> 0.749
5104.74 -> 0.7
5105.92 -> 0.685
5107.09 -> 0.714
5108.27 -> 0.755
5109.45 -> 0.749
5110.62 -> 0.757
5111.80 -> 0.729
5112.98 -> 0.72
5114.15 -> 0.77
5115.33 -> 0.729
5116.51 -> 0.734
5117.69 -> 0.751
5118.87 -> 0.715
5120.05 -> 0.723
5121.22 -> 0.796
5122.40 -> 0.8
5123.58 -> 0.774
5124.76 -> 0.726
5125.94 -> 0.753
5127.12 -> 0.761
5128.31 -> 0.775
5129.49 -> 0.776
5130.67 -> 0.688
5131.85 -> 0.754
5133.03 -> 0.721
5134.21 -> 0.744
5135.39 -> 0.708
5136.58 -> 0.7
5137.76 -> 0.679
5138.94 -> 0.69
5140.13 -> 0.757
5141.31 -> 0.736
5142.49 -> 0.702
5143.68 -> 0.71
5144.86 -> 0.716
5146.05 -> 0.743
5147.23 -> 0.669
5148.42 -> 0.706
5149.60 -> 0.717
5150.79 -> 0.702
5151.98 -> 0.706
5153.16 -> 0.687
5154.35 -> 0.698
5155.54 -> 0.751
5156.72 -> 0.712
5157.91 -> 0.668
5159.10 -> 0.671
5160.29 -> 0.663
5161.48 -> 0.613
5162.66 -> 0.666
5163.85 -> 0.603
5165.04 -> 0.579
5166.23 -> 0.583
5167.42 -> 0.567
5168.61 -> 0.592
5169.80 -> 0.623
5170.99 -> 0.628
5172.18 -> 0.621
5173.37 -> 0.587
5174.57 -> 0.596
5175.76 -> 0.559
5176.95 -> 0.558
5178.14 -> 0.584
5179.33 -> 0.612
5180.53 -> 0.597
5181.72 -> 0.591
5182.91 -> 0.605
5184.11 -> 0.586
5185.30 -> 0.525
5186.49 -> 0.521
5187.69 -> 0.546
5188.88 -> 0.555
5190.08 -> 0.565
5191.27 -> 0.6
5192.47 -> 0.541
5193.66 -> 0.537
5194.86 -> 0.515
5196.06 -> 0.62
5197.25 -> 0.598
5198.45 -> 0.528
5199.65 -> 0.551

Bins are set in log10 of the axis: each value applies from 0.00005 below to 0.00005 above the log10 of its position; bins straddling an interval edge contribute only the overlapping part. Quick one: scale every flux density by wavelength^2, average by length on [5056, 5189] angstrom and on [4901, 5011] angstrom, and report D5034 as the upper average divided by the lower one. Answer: 1.27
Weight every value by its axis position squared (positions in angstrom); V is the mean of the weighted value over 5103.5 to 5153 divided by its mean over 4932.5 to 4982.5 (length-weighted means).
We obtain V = 1.4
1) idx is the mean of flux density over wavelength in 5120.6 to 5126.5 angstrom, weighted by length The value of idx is 0.771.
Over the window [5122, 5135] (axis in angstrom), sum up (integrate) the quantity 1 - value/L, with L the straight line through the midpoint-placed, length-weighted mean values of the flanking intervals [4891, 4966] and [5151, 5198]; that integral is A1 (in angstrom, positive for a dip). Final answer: -3.2 angstrom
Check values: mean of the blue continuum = 0.58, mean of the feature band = 0.751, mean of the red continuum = 0.606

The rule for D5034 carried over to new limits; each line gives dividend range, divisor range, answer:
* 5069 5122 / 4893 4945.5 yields 1.24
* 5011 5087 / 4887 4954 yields 1.04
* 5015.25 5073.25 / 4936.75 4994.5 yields 1.09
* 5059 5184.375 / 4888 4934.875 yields 1.21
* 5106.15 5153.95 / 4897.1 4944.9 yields 1.35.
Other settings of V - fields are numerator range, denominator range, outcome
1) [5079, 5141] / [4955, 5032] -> 1.38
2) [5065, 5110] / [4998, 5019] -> 1.23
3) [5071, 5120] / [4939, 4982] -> 1.34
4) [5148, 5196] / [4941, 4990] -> 1.25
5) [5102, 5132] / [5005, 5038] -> 1.42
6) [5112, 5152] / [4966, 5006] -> 1.43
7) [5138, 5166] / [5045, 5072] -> 1.21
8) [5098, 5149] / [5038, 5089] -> 1.23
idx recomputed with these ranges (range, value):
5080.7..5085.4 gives 0.66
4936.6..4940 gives 0.589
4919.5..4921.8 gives 0.582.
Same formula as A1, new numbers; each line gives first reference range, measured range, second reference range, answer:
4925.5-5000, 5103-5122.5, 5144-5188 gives -4.1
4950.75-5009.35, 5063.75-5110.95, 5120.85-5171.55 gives -1.4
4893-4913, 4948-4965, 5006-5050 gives 1.6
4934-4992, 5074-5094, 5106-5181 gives -0.4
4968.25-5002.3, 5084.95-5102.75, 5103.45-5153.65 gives 0.1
